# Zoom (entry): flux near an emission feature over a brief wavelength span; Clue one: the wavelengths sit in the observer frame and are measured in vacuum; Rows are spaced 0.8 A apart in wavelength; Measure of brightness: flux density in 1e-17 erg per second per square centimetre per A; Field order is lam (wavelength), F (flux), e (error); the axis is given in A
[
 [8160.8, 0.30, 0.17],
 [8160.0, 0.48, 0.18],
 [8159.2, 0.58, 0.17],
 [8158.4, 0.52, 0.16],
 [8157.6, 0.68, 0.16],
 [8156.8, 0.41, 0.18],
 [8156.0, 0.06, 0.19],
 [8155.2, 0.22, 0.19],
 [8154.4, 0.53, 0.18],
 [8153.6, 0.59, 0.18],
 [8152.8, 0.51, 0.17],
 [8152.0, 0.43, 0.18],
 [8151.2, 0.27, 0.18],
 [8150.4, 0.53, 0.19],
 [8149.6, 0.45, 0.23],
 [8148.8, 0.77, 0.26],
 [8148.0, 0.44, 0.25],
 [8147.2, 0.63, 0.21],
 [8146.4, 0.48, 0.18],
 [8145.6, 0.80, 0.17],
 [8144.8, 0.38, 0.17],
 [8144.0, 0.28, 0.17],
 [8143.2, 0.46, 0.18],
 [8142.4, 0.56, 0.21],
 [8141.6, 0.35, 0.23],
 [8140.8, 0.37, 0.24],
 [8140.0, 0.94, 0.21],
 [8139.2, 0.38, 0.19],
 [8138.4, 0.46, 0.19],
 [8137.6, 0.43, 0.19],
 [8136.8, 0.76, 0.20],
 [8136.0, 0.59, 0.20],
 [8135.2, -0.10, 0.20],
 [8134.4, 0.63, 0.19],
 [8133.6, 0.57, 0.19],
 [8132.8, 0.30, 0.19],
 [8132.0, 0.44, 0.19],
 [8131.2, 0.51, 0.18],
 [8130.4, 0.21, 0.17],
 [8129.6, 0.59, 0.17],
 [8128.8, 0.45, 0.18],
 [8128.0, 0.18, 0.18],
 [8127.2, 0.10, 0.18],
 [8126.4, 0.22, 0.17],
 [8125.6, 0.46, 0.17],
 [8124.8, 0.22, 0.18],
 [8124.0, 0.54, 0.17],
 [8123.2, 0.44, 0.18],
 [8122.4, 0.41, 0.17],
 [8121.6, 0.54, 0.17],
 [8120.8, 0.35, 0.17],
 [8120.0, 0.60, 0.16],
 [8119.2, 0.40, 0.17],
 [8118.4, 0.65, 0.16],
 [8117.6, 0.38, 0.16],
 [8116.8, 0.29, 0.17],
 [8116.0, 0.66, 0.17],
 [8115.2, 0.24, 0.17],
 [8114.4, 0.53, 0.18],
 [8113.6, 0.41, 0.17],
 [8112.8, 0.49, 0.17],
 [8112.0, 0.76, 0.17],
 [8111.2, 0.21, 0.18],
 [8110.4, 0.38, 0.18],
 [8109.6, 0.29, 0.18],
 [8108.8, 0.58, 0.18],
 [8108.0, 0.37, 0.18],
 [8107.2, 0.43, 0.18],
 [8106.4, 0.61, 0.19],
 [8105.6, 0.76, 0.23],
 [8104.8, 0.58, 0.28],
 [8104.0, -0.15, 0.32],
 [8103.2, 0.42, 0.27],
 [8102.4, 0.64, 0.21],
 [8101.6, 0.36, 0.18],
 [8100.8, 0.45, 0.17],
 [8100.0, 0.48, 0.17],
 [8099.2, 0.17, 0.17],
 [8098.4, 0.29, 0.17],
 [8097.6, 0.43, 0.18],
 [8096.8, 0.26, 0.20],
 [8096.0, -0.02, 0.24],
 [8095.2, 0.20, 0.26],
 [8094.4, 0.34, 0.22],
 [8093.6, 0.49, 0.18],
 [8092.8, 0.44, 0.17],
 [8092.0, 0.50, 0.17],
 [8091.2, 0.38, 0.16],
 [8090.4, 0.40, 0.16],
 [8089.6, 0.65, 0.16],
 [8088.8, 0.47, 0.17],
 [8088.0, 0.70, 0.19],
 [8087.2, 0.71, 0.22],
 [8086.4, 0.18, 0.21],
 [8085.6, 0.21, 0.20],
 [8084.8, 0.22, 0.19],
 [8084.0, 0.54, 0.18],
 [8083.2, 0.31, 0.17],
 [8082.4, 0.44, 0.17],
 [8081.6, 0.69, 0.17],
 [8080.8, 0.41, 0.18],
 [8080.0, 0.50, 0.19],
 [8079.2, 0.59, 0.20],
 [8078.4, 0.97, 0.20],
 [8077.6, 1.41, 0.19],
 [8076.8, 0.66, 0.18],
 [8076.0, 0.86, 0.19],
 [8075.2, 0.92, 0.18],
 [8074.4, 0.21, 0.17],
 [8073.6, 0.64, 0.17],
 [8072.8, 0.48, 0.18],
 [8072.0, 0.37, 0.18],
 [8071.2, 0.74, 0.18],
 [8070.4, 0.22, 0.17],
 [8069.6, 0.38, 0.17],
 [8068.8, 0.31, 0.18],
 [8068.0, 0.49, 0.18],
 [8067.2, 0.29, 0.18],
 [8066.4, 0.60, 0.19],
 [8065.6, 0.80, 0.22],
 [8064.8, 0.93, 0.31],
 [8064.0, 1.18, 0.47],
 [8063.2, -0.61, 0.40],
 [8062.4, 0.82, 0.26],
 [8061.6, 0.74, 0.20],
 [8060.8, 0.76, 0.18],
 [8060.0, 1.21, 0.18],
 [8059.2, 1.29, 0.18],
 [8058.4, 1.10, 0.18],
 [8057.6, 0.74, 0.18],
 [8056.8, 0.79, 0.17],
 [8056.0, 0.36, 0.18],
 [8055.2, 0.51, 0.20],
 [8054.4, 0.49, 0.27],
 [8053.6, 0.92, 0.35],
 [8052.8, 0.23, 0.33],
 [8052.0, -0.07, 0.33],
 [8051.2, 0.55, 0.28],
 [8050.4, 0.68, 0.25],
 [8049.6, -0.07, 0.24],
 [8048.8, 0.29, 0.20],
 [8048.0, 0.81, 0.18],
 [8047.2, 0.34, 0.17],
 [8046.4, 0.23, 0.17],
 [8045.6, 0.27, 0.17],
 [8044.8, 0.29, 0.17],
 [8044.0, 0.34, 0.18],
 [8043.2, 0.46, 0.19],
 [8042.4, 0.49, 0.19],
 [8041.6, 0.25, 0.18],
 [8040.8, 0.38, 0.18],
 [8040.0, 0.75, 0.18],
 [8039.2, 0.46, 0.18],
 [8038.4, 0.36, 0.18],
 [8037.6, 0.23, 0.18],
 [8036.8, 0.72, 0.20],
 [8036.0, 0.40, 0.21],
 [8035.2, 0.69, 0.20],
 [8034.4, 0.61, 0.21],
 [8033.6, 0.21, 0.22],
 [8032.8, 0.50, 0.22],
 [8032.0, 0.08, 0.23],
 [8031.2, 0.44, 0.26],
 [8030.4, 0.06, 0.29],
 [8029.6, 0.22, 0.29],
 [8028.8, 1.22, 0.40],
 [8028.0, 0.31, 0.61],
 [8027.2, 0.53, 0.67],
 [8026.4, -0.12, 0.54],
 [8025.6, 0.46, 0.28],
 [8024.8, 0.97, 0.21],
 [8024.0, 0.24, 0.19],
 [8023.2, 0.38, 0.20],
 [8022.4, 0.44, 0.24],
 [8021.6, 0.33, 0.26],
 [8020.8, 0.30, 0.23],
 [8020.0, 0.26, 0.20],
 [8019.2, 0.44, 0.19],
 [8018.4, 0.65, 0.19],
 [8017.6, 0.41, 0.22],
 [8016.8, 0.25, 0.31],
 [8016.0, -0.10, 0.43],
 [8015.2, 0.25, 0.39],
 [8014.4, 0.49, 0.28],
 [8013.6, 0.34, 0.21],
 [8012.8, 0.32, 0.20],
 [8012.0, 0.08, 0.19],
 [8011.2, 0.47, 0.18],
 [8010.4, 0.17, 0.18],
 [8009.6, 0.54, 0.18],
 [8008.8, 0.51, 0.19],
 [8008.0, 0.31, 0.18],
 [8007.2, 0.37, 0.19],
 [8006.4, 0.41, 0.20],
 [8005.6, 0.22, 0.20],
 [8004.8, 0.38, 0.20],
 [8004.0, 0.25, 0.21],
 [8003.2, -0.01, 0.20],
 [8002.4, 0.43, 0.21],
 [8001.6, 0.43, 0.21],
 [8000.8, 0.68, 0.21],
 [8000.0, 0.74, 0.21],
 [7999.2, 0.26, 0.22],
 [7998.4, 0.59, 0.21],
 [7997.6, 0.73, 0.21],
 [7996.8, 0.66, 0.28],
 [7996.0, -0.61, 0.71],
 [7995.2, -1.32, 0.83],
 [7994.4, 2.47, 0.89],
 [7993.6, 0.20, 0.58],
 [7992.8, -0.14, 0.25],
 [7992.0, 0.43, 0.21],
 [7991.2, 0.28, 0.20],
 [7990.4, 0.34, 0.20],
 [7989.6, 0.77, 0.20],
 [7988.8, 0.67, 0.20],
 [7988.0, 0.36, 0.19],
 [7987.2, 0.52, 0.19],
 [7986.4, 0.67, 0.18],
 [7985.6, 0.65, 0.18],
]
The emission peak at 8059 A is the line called [S II] 6716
